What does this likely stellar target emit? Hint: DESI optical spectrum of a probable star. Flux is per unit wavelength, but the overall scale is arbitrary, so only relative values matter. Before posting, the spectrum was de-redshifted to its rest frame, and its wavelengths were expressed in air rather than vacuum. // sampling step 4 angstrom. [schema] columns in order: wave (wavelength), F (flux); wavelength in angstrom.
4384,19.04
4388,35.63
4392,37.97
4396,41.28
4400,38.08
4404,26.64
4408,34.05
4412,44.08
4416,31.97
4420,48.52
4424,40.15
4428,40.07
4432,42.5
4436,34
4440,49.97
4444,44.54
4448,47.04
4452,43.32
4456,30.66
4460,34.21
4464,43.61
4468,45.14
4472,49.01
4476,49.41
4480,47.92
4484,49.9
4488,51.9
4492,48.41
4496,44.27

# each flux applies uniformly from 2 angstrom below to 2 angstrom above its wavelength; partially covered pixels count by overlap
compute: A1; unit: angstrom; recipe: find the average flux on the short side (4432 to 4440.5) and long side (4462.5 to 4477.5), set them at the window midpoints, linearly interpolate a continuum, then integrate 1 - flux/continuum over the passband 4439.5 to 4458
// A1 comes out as 0.1 angstrom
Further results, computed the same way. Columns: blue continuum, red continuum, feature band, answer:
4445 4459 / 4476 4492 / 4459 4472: 0.46 angstrom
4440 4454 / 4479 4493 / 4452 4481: 3.09 angstrom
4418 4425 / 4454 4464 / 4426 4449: -1.43 angstrom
